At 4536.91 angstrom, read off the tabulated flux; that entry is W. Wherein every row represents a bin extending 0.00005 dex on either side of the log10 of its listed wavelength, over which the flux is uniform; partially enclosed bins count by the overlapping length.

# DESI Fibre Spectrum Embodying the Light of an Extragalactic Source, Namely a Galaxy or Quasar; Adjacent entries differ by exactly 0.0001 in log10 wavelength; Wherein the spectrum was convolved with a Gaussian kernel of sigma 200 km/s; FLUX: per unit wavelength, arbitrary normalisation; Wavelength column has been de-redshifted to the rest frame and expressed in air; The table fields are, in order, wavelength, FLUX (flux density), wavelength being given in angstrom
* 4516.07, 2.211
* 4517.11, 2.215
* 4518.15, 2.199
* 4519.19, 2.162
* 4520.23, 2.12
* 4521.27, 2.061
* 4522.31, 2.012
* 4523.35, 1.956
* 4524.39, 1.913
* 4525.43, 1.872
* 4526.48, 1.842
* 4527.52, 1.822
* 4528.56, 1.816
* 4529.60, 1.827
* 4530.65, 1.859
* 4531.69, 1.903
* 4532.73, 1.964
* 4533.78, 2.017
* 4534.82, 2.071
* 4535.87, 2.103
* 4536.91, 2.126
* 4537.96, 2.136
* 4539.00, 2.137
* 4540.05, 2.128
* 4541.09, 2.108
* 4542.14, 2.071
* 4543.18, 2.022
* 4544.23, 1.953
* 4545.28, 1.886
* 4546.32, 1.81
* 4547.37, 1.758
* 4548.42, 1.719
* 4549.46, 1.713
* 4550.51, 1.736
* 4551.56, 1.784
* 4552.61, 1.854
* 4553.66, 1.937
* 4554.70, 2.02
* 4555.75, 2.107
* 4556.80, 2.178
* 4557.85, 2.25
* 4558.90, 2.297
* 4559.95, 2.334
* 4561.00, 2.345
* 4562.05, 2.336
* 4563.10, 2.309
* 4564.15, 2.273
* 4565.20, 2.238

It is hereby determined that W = 2.126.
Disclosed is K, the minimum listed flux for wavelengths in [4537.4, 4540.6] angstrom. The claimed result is 2.128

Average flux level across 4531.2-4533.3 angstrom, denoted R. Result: 1.93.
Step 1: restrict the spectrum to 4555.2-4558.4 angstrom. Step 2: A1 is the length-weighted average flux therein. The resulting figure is 2.18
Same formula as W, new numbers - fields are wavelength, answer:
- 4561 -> 2.345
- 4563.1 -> 2.309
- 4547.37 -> 1.758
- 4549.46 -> 1.713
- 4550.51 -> 1.736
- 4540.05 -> 2.128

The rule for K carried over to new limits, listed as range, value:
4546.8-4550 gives 1.713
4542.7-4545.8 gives 1.886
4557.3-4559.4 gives 2.25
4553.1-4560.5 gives 1.937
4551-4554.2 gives 1.784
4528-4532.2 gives 1.816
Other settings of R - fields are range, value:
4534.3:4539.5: 2.11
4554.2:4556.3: 2.06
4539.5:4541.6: 2.12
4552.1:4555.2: 1.94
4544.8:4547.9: 1.82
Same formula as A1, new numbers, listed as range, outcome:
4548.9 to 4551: 1.73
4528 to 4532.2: 1.85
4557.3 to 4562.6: 2.31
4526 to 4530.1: 1.83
